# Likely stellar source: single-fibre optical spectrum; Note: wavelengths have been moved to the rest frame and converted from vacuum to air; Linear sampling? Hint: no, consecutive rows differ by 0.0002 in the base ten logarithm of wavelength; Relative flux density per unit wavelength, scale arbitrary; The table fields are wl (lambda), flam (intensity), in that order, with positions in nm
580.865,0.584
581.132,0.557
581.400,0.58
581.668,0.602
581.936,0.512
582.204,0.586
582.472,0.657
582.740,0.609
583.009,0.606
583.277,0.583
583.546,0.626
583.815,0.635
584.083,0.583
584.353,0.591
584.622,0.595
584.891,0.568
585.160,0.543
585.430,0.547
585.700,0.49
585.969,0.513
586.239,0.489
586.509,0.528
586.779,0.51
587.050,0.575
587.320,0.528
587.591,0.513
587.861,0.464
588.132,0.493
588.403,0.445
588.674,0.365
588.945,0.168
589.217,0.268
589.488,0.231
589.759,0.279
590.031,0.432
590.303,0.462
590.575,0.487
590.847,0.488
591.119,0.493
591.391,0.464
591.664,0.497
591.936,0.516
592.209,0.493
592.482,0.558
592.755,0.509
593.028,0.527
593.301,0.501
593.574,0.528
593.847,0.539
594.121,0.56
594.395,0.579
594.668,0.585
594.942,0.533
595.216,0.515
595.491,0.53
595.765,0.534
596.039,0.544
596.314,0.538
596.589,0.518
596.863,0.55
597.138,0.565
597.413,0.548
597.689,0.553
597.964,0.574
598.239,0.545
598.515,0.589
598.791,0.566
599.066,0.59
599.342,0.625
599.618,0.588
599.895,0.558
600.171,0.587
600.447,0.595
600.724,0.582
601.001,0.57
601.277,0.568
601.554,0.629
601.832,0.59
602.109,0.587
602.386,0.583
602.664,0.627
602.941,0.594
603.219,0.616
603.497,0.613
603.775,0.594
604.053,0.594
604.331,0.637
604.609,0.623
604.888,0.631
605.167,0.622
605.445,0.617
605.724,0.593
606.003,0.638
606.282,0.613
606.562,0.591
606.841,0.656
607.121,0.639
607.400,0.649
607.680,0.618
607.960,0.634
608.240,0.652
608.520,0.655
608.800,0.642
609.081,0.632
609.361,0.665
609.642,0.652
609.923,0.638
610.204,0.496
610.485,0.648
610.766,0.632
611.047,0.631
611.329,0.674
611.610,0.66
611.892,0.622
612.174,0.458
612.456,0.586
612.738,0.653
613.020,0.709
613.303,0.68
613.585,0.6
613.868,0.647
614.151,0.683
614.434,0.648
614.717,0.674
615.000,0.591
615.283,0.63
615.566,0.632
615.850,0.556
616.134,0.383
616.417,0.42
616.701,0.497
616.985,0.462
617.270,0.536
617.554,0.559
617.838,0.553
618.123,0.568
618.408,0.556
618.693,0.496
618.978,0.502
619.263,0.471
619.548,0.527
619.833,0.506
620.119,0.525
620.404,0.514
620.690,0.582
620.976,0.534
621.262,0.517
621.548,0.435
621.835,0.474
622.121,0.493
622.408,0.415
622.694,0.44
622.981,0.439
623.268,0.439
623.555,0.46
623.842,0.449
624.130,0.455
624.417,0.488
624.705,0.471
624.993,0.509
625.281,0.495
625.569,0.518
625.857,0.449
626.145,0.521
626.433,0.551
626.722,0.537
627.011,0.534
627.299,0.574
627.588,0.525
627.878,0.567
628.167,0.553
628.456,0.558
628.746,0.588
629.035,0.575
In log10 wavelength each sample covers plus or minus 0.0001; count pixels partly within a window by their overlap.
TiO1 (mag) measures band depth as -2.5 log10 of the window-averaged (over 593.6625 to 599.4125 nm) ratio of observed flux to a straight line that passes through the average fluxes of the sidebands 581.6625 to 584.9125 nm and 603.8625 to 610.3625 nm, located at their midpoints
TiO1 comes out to 0.11 mag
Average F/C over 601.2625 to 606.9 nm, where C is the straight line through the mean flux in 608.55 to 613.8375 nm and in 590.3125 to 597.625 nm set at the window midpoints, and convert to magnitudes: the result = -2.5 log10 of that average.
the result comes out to -0.05 mag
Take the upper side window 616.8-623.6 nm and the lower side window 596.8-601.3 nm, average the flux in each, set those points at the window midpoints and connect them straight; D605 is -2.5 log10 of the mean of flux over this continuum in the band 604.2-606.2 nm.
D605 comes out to -0.13 mag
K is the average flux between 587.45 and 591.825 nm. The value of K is 0.41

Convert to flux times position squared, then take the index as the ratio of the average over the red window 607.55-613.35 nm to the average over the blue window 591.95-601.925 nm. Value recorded 1.2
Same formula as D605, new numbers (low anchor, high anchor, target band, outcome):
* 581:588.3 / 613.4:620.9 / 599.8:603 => -0.07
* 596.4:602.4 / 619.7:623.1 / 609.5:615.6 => -0.20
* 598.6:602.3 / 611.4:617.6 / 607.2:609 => -0.10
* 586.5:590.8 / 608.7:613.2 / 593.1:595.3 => -0.15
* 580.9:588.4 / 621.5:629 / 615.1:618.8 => -0.03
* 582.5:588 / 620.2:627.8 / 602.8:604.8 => -0.16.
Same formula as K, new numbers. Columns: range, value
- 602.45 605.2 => 0.614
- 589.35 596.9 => 0.499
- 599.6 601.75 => 0.584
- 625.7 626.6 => 0.508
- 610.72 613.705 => 0.628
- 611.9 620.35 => 0.563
